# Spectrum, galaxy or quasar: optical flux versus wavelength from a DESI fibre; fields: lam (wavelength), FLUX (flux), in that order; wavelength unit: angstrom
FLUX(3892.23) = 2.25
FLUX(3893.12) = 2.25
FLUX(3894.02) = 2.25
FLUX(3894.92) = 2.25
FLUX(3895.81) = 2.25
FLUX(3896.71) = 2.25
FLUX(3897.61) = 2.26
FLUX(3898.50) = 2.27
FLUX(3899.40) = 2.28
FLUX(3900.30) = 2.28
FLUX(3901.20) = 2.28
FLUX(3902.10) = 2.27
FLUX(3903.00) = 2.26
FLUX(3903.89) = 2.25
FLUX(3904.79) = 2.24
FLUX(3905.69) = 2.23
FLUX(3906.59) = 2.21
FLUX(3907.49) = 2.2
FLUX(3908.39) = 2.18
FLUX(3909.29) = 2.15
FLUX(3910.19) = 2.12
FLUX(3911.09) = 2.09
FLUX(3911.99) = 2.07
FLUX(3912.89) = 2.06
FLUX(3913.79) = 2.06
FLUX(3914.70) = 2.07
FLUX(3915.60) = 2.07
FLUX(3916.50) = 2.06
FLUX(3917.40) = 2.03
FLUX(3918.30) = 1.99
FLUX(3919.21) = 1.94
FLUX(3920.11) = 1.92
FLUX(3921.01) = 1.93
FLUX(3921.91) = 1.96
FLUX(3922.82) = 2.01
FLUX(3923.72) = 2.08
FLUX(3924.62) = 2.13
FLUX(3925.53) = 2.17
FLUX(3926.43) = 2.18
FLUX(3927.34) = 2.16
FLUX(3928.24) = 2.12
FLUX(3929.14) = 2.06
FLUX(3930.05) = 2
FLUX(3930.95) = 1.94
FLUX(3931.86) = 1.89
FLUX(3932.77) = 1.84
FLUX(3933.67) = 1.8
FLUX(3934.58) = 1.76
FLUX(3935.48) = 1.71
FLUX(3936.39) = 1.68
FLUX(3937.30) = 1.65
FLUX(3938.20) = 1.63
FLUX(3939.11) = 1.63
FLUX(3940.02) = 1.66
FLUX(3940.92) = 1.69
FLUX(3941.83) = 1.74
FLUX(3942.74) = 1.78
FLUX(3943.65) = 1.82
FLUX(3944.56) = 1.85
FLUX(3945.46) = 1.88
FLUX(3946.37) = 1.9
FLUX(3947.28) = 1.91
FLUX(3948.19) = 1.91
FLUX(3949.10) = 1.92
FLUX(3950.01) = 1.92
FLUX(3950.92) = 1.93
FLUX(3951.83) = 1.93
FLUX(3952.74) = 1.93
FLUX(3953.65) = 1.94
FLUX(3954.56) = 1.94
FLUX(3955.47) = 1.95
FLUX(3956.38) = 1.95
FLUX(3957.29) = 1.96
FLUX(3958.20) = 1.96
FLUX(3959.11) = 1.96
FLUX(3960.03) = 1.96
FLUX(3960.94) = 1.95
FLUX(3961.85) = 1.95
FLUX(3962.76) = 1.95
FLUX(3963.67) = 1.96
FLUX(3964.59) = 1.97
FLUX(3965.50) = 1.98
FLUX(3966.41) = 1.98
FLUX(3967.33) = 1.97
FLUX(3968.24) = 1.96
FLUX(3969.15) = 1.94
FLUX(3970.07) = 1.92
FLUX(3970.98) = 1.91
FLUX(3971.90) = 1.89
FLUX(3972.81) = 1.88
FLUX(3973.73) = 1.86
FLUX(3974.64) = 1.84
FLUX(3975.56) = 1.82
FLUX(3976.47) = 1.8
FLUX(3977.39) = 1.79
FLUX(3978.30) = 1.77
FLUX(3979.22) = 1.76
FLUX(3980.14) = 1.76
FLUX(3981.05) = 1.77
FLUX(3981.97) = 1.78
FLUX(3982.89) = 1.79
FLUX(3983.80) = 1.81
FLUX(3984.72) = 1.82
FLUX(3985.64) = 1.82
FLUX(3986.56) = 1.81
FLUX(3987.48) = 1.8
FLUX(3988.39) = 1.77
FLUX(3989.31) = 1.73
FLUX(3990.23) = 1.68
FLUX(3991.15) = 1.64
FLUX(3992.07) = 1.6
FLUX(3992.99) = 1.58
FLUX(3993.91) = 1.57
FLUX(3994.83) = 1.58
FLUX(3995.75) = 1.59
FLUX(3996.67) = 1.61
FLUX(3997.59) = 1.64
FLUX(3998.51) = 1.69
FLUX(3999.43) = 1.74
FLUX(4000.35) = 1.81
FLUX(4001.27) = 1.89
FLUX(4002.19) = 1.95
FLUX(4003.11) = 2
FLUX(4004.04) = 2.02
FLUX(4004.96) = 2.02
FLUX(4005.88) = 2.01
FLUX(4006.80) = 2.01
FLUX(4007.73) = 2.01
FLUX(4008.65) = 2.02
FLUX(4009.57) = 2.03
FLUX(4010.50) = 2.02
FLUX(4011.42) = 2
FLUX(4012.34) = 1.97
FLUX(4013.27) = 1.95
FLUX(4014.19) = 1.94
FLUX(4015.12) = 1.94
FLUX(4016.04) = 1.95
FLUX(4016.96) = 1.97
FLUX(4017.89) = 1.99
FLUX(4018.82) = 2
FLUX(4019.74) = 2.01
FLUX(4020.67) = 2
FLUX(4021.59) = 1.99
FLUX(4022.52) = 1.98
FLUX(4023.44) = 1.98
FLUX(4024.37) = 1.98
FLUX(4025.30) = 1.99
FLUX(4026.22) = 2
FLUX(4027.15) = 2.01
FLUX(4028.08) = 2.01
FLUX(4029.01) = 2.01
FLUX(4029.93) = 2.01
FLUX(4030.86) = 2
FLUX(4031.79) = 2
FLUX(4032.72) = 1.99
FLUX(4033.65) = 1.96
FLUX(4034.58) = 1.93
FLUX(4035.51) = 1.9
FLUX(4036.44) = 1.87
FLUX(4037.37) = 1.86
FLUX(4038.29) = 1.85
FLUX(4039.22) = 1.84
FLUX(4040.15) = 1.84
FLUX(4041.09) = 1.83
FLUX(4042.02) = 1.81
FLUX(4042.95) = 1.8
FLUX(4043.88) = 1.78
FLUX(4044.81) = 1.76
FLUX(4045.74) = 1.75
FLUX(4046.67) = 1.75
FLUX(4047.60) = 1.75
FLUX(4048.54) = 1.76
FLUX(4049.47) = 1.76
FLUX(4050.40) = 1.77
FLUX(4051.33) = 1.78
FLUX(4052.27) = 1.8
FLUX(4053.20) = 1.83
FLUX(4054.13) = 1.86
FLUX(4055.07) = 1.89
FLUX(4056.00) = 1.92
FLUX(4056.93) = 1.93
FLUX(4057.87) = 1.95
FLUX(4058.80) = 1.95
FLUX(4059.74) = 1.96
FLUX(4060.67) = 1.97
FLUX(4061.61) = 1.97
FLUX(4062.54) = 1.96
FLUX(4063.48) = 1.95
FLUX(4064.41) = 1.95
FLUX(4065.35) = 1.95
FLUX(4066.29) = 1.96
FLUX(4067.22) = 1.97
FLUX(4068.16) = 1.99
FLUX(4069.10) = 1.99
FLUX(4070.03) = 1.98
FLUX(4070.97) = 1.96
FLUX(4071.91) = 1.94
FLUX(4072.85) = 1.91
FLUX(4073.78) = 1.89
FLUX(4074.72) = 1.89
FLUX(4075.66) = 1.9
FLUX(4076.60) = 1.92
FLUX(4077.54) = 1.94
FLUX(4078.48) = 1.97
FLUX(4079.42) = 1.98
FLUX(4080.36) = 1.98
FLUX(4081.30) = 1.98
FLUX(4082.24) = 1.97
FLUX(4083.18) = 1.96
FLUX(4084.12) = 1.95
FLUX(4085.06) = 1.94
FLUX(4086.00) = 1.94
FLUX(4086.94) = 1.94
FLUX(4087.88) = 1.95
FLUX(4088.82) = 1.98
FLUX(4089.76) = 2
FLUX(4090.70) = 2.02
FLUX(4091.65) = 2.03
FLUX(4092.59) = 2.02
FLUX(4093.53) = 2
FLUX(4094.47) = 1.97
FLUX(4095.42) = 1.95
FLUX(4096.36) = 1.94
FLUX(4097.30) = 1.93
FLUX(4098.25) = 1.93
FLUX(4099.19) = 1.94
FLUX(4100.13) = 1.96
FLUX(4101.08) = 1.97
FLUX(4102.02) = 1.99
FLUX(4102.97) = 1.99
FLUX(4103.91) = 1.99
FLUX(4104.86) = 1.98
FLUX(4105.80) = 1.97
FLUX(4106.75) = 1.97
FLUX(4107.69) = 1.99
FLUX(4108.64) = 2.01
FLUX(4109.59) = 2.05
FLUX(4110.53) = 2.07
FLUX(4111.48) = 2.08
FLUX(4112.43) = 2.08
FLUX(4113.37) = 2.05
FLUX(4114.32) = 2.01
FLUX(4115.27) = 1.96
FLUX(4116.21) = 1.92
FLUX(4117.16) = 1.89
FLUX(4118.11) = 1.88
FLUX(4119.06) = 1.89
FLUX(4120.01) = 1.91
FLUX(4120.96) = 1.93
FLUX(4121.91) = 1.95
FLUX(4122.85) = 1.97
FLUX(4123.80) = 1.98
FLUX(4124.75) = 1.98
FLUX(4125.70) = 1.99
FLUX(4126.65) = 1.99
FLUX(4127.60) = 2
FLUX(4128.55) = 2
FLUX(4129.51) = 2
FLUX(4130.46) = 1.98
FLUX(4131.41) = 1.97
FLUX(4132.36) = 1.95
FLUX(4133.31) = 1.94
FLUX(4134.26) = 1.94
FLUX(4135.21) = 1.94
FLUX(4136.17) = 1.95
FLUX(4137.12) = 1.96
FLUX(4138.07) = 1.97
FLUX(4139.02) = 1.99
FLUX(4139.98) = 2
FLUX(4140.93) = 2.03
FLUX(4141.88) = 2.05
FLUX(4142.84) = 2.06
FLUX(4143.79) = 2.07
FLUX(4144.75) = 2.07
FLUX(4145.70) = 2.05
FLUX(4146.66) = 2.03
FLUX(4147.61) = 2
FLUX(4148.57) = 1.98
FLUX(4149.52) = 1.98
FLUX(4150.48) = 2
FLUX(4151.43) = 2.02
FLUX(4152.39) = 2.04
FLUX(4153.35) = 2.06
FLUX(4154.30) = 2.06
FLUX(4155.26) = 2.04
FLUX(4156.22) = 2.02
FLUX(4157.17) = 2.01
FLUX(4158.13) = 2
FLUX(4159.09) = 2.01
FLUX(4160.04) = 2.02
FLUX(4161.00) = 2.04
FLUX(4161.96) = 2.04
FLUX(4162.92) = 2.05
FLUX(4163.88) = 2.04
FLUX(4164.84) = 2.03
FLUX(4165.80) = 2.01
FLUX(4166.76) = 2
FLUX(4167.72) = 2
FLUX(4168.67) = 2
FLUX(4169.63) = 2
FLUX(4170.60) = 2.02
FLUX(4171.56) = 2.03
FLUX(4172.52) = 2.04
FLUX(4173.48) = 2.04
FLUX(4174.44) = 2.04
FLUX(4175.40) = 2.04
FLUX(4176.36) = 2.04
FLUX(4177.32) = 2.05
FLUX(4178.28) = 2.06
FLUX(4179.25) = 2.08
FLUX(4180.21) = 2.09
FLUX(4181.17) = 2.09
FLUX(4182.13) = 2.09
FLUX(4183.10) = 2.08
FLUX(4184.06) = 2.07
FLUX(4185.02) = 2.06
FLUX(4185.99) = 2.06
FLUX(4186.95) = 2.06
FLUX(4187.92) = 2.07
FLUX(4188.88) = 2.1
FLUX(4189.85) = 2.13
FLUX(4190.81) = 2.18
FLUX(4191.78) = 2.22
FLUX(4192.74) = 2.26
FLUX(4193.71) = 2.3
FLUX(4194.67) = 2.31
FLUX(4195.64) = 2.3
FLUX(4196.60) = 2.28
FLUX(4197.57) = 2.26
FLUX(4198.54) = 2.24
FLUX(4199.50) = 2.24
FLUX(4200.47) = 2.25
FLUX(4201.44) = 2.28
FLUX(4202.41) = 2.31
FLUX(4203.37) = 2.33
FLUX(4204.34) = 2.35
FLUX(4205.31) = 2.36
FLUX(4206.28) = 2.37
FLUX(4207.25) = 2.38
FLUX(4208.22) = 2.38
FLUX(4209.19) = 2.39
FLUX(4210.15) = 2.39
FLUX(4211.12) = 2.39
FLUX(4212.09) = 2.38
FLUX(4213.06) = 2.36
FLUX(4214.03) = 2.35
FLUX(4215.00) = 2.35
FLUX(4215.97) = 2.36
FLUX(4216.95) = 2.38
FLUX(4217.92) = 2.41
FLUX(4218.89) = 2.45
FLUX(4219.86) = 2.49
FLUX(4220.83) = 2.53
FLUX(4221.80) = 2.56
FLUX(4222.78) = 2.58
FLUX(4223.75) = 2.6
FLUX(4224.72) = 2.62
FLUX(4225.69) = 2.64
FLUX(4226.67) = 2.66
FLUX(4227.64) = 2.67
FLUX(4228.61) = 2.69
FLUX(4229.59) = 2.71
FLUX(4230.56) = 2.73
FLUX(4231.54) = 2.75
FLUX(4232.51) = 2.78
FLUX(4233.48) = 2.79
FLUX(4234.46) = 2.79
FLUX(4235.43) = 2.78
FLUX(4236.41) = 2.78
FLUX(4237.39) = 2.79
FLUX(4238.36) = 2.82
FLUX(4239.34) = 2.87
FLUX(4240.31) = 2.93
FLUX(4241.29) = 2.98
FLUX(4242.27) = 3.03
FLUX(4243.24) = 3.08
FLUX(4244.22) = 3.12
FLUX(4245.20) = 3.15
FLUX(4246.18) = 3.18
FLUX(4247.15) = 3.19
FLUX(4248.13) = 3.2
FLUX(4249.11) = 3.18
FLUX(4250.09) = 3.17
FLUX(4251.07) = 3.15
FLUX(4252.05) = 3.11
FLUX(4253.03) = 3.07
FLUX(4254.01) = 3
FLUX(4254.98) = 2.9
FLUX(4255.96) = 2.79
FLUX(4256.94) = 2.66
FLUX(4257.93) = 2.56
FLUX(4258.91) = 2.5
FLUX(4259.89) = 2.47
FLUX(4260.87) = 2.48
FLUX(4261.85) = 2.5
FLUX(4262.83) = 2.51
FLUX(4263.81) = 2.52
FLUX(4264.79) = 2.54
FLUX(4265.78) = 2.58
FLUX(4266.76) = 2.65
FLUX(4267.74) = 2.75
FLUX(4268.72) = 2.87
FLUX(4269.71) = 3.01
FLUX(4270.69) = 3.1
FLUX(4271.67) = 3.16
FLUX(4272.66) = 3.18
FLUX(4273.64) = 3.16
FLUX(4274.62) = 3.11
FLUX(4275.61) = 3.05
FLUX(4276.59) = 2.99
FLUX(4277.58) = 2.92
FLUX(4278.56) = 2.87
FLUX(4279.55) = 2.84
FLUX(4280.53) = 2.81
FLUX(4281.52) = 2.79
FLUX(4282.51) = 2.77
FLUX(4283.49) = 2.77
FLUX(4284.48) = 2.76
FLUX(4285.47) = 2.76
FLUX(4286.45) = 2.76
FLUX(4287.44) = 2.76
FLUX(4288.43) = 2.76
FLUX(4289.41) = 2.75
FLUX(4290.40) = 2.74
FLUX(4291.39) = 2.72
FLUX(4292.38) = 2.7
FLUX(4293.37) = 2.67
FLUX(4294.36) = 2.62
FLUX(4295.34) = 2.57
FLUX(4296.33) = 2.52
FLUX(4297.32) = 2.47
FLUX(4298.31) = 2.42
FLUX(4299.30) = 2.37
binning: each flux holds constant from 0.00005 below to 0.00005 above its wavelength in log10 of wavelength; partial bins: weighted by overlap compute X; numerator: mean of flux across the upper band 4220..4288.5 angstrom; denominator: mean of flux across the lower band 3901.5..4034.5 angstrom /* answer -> 1.5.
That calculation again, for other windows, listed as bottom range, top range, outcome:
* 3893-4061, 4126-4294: 1.26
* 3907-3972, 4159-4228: 1.15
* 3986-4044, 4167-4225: 1.19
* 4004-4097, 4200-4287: 1.41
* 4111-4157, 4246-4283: 1.44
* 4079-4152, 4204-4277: 1.38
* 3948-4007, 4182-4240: 1.31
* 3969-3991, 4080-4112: 1.10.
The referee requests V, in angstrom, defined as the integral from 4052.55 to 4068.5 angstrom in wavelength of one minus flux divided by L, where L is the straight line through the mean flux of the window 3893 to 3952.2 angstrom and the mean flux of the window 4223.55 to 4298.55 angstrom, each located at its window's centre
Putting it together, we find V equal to 2.8 angstrom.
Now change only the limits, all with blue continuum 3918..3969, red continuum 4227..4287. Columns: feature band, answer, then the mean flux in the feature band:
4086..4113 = 4.5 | 1.99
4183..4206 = 3.9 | 2.22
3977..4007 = 4.2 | 1.77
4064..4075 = 1.7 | 1.95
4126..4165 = 8.0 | 2.01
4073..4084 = 1.8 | 1.94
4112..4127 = 3.0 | 1.96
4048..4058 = 1.8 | 1.84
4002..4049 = 4.9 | 1.94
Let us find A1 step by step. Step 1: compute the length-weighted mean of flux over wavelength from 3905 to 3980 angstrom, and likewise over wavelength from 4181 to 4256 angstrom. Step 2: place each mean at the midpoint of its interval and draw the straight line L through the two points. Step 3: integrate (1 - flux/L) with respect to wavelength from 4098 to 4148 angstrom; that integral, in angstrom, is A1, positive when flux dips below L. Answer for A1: 7.66 angstrom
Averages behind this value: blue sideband 1.94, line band 1.99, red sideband 2.56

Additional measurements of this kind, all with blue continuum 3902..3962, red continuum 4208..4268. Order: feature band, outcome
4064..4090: 4.1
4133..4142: 1.8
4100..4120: 3.5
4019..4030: 1.0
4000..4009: 0.7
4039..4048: 1.8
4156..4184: 5.6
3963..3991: 3.2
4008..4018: 0.9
